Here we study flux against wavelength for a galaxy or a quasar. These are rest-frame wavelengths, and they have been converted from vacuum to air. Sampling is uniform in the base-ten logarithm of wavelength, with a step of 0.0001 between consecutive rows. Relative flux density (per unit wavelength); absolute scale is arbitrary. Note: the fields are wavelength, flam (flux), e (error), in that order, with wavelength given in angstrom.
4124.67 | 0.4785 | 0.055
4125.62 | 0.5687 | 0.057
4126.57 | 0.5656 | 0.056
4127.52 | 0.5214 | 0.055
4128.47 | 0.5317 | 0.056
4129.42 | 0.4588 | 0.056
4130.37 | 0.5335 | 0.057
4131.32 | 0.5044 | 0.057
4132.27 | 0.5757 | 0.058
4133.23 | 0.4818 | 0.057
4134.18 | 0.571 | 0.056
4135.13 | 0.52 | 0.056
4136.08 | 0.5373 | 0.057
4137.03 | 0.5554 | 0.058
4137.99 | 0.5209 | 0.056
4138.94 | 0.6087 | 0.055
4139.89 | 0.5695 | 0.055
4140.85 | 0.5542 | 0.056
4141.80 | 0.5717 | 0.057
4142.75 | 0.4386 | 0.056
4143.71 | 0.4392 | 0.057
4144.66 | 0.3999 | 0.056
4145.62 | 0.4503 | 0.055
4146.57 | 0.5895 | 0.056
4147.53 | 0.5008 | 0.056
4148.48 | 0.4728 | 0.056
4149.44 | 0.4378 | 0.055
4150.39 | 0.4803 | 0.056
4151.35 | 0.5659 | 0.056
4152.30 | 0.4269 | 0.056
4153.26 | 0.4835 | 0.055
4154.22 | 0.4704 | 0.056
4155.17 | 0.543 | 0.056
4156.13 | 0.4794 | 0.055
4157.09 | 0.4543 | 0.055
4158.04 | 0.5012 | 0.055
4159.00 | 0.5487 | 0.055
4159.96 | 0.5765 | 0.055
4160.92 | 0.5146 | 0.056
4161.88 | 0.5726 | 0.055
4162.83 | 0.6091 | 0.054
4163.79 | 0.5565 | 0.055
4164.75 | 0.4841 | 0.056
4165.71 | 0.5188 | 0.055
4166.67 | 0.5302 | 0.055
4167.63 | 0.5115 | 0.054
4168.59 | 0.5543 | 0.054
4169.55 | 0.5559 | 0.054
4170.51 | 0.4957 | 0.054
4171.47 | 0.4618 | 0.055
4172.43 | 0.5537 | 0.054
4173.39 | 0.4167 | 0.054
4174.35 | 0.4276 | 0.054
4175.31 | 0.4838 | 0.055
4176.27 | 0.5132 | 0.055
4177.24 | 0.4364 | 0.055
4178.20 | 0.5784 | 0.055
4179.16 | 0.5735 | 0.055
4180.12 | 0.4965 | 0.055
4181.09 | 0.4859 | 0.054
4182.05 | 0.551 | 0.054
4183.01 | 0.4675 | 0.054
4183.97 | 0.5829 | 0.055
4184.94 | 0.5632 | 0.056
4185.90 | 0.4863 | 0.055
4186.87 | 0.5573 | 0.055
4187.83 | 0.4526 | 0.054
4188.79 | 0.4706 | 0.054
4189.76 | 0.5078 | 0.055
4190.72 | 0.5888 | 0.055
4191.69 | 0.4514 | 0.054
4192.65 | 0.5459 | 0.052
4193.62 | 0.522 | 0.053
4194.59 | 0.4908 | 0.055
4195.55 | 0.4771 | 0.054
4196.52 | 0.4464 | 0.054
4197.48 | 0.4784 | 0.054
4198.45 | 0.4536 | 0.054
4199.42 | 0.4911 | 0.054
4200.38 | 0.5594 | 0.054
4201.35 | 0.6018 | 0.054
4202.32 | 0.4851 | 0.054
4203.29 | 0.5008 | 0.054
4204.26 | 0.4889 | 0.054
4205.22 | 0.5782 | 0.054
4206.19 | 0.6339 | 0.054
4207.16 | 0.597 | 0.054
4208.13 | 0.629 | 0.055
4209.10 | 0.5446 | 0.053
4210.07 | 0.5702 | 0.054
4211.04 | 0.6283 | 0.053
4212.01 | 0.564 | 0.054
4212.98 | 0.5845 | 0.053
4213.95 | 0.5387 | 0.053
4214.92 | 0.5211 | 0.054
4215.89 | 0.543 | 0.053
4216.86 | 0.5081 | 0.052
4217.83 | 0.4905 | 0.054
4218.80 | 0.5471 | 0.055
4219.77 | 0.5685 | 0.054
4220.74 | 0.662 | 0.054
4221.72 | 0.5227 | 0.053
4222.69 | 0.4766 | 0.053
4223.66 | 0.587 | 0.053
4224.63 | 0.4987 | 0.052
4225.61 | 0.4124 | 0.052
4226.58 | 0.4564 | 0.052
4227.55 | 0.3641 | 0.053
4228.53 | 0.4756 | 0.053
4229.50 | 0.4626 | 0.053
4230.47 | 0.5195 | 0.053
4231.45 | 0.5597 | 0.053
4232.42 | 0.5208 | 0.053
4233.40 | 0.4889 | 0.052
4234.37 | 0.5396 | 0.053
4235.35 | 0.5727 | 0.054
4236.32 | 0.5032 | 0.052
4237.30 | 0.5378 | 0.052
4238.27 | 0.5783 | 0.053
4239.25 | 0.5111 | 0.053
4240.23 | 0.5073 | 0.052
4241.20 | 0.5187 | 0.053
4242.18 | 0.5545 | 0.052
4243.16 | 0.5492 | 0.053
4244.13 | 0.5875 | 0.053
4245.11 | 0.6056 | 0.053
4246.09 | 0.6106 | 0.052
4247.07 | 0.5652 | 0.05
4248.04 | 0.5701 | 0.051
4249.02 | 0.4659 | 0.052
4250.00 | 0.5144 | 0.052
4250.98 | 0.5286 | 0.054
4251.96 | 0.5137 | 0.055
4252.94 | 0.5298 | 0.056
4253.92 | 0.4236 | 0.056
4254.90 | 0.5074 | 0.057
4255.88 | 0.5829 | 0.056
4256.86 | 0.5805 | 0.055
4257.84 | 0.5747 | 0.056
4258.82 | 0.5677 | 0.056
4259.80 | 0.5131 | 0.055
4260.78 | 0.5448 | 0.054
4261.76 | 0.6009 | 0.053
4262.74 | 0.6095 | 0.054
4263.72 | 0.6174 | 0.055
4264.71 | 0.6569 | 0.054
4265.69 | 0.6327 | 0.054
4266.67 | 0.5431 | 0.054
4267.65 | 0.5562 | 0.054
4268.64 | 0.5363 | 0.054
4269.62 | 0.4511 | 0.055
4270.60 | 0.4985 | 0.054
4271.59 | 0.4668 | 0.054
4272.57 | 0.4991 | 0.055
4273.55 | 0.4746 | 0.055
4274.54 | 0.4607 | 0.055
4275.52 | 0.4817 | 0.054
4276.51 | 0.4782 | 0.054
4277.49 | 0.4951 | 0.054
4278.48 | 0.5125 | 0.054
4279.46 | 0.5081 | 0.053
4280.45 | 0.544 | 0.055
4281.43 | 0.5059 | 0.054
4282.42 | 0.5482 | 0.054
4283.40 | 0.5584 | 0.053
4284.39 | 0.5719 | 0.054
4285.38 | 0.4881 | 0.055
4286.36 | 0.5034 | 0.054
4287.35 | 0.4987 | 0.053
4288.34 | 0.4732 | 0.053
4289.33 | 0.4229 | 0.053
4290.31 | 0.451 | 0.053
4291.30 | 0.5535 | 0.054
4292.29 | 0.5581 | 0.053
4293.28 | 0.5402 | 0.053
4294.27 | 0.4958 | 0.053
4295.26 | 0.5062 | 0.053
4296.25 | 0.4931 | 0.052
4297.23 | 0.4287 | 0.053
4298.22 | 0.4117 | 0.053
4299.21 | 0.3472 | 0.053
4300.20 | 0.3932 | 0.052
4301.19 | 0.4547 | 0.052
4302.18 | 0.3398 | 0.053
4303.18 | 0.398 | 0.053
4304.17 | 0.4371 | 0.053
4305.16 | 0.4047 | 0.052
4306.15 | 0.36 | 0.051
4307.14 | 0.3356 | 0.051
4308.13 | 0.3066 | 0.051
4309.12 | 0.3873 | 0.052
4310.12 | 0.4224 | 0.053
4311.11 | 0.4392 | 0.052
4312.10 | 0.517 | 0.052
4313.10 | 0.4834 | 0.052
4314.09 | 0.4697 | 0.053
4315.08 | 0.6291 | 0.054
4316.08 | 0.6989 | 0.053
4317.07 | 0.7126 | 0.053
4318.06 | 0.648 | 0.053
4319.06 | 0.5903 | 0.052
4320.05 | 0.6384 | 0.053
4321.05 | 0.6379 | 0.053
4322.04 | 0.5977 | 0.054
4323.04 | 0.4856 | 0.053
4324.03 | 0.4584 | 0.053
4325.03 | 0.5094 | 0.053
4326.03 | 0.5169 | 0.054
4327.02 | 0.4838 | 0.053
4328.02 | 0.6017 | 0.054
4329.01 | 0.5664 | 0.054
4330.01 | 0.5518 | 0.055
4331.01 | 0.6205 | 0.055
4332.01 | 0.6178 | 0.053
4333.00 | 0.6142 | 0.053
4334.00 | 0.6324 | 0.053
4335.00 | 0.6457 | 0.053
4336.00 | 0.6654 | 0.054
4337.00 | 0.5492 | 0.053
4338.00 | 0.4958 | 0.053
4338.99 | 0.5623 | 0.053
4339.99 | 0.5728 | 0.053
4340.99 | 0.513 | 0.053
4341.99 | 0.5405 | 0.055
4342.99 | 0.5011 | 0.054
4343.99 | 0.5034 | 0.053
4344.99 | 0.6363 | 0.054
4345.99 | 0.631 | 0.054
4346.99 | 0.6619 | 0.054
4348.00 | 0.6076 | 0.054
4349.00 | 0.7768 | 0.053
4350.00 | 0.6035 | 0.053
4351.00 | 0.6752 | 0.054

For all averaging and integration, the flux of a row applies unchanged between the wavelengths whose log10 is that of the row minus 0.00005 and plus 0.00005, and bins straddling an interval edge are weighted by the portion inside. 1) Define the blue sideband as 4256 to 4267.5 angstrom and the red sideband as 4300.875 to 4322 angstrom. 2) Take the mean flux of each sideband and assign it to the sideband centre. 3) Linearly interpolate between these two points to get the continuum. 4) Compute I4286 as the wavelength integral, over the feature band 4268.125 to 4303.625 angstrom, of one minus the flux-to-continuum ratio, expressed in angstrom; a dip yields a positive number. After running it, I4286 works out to 3.9 angstrom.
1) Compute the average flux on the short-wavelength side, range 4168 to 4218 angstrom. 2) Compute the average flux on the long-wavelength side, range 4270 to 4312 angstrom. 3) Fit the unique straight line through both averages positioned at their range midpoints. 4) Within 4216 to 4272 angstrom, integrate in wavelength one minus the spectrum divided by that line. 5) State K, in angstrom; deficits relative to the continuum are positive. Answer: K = -4.9 angstrom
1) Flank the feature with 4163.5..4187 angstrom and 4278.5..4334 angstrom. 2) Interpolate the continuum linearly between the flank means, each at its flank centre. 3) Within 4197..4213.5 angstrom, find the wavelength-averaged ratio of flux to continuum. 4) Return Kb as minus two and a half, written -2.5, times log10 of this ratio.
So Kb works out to -0.08 mag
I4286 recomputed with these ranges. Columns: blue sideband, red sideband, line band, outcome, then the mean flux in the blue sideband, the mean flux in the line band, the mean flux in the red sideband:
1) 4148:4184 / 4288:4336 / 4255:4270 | -1.83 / 0.509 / 0.57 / 0.508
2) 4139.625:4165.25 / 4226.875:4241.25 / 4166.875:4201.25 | 0.08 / 0.507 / 0.507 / 0.51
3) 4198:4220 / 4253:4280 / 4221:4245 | 1.16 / 0.549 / 0.516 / 0.532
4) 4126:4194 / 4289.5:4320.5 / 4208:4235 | -1.49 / 0.514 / 0.527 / 0.478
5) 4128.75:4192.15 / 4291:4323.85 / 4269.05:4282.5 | 0.00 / 0.513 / 0.493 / 0.488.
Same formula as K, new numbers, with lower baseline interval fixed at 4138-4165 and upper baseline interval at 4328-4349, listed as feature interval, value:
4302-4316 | 3.5 angstrom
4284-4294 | 1.1 angstrom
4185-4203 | 0.8 angstrom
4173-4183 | 0.5 angstrom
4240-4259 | 0.3 angstrom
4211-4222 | -0.3 angstrom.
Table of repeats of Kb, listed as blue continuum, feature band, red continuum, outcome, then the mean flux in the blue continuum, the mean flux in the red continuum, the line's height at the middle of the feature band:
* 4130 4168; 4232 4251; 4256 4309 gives -0.09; 0.516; 0.494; 0.501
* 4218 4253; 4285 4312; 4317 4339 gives 0.27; 0.527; 0.581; 0.564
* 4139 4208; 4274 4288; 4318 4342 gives 0.09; 0.513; 0.572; 0.553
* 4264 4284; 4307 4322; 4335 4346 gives 0.02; 0.522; 0.562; 0.546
